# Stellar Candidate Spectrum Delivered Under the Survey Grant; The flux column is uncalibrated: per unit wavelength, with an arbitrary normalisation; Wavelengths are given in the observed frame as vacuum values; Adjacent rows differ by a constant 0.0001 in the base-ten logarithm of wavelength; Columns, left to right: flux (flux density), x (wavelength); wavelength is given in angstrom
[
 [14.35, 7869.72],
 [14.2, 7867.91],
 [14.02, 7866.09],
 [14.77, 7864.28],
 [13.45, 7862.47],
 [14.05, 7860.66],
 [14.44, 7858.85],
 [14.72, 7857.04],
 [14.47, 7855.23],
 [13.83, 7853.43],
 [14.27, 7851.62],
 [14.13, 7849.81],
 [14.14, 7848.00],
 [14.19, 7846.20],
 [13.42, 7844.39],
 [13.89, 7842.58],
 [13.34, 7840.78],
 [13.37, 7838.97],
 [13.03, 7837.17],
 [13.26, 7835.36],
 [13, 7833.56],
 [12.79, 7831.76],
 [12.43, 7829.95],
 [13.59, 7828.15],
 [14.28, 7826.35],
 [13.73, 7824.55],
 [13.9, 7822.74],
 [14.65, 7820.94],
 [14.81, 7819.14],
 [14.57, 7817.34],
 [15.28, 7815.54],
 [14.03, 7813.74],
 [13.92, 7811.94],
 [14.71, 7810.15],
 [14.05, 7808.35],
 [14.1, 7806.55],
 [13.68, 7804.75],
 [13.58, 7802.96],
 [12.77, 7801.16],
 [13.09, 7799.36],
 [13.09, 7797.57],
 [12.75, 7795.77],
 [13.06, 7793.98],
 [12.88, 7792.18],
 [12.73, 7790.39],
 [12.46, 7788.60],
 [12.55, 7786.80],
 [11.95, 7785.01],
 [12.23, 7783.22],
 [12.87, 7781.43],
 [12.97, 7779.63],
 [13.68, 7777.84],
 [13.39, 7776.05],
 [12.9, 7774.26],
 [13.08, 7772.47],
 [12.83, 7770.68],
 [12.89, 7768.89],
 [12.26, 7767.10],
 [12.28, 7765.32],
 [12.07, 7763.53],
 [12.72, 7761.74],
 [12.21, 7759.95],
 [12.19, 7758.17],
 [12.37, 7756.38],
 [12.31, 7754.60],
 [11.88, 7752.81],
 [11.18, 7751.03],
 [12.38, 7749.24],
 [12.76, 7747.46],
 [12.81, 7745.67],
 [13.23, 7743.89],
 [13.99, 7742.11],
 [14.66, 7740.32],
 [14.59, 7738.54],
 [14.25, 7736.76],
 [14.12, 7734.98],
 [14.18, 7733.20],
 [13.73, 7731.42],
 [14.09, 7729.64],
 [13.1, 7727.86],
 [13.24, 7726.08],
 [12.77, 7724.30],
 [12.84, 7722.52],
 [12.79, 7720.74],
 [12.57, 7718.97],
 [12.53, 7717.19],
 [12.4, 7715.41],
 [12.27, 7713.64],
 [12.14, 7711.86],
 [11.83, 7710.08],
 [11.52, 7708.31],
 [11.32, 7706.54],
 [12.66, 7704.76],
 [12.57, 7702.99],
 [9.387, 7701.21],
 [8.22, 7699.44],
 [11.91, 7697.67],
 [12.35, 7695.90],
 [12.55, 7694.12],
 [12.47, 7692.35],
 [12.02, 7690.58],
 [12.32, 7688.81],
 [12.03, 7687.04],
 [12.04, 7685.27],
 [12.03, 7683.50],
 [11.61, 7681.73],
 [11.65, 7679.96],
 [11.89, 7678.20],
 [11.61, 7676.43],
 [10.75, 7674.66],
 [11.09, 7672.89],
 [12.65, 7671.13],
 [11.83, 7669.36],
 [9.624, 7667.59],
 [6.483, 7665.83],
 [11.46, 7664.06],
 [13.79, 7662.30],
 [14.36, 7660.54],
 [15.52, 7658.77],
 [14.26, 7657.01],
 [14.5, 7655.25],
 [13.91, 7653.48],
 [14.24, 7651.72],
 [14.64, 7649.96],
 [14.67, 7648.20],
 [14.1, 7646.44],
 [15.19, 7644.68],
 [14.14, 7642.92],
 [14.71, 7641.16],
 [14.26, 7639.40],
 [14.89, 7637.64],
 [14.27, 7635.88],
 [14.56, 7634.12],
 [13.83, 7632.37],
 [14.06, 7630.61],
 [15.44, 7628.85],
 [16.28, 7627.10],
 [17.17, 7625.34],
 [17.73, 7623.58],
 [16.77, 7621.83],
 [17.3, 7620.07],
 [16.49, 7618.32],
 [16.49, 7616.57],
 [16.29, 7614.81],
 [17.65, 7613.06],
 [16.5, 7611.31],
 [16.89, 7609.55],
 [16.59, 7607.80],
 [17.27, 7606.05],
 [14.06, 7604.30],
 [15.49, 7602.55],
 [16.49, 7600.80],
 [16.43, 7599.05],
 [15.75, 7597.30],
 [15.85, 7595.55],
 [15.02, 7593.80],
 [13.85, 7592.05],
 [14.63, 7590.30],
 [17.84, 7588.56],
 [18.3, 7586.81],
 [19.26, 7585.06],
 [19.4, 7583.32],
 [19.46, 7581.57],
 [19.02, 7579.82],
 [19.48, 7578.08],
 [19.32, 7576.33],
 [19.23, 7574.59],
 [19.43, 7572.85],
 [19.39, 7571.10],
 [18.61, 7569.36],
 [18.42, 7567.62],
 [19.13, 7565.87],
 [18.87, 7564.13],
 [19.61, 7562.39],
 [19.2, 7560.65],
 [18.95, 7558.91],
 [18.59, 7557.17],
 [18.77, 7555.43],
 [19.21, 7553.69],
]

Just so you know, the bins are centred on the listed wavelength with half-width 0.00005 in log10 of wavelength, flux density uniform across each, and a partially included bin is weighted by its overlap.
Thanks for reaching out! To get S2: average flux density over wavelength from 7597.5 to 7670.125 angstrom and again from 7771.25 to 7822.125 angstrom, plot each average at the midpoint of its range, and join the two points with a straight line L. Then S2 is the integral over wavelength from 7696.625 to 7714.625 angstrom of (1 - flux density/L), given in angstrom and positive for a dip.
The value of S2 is 3.6 angstrom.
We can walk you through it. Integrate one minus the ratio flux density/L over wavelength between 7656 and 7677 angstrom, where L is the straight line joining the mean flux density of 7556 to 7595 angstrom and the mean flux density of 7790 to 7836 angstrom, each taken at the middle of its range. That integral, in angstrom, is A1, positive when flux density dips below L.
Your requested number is 5.8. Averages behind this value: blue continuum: 18.4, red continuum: 13.7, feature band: 12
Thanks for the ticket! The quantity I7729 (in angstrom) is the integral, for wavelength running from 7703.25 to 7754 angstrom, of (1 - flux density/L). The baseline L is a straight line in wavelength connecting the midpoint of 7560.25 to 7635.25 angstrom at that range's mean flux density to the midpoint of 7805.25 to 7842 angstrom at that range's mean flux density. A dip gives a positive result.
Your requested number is 7.7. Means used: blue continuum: 17.2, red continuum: 13.8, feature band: 12.9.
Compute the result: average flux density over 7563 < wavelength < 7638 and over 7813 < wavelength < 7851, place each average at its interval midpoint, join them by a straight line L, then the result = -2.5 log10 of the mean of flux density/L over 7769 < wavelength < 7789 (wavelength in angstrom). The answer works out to 0.14 mag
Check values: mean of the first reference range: 17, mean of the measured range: 12.8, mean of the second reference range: 13.8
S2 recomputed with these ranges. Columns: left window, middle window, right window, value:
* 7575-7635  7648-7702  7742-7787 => 10.0 angstrom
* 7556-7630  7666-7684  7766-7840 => 5.2 angstrom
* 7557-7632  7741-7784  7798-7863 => 6.4 angstrom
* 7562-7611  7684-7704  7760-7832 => 4.9 angstrom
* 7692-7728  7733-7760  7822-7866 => -1.2 angstrom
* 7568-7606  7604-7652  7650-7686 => -2.5 angstrom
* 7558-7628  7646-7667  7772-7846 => 3.7 angstrom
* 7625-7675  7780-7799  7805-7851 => 1.6 angstrom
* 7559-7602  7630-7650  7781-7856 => 2.9 angstrom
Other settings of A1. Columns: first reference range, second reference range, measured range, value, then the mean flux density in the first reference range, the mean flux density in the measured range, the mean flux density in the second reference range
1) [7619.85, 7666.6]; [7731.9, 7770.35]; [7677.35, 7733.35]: 5.7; 14.5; 12.2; 12.9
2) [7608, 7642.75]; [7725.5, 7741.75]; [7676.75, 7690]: 2.6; 15.8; 11.9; 14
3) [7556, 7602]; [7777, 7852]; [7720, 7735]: 1.8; 18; 13.4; 13.5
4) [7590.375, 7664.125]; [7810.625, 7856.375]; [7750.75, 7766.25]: 2.4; 15.3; 12.2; 13.9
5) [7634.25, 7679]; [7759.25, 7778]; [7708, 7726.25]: 0.7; 13.2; 12.4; 12.7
